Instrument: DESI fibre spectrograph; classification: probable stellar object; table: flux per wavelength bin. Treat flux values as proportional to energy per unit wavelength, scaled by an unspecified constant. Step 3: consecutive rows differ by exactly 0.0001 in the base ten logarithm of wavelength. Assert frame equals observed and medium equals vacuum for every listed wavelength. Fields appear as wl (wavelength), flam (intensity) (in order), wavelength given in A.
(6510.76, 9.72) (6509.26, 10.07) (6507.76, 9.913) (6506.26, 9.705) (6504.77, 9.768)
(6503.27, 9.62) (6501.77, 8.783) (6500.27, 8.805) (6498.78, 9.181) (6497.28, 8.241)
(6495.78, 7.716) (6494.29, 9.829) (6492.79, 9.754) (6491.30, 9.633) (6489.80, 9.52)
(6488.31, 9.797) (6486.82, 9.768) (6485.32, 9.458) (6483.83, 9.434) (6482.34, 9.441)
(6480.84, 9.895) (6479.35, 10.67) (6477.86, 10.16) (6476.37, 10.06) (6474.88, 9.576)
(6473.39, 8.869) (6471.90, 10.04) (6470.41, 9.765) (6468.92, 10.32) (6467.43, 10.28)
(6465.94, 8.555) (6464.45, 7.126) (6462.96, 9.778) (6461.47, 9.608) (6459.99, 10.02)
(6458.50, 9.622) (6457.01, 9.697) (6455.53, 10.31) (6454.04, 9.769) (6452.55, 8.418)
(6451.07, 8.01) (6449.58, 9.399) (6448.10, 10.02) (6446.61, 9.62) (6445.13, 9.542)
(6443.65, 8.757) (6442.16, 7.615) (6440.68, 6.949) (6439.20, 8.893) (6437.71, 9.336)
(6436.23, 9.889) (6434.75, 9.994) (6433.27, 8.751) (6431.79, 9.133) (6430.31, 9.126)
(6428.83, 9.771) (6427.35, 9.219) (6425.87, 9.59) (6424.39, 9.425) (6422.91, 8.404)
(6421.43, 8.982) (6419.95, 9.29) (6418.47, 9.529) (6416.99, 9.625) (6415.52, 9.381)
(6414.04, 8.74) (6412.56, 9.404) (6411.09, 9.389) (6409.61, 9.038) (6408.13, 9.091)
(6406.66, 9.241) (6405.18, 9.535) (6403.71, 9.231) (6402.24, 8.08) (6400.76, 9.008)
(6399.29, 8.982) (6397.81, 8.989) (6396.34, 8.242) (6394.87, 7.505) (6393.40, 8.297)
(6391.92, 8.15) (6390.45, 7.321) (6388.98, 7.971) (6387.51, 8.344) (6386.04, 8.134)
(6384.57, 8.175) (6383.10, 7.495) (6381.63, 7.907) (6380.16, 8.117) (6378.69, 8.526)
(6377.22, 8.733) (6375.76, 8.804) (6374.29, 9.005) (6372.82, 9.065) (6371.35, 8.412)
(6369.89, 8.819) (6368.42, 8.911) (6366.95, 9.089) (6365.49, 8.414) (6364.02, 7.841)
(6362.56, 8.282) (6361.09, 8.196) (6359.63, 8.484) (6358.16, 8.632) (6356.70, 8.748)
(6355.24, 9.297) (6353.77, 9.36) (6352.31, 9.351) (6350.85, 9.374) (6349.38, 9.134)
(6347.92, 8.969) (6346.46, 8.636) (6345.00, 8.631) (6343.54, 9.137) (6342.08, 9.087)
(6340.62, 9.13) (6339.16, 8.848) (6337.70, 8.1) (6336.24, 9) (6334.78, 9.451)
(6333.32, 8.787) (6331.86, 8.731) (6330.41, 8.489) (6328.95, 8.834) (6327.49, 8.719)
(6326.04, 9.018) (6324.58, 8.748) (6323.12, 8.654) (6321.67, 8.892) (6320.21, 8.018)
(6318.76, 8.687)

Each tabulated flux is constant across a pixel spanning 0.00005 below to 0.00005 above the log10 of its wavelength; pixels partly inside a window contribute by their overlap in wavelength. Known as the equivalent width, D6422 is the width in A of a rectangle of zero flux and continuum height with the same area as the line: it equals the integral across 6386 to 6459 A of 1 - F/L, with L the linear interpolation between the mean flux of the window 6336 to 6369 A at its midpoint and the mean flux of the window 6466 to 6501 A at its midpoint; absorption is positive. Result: 1.80 A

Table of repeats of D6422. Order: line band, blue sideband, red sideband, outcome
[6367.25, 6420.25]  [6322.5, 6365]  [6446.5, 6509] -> 2.2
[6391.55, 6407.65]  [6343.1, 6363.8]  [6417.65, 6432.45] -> 0.8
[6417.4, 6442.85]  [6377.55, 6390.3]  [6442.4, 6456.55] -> -0.5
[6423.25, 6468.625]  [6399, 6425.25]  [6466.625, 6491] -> 1.3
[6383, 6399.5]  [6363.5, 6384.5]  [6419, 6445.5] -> 1.0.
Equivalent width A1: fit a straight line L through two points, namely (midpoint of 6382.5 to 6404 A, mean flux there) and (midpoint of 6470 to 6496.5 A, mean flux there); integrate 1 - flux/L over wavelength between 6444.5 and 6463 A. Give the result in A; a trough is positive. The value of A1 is -0.7 A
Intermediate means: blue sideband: 8.25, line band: 9.52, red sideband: 9.64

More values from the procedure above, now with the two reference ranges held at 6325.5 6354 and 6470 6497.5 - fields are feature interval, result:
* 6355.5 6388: 2.2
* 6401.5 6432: 0.3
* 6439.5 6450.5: 0.7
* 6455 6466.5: 0.2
